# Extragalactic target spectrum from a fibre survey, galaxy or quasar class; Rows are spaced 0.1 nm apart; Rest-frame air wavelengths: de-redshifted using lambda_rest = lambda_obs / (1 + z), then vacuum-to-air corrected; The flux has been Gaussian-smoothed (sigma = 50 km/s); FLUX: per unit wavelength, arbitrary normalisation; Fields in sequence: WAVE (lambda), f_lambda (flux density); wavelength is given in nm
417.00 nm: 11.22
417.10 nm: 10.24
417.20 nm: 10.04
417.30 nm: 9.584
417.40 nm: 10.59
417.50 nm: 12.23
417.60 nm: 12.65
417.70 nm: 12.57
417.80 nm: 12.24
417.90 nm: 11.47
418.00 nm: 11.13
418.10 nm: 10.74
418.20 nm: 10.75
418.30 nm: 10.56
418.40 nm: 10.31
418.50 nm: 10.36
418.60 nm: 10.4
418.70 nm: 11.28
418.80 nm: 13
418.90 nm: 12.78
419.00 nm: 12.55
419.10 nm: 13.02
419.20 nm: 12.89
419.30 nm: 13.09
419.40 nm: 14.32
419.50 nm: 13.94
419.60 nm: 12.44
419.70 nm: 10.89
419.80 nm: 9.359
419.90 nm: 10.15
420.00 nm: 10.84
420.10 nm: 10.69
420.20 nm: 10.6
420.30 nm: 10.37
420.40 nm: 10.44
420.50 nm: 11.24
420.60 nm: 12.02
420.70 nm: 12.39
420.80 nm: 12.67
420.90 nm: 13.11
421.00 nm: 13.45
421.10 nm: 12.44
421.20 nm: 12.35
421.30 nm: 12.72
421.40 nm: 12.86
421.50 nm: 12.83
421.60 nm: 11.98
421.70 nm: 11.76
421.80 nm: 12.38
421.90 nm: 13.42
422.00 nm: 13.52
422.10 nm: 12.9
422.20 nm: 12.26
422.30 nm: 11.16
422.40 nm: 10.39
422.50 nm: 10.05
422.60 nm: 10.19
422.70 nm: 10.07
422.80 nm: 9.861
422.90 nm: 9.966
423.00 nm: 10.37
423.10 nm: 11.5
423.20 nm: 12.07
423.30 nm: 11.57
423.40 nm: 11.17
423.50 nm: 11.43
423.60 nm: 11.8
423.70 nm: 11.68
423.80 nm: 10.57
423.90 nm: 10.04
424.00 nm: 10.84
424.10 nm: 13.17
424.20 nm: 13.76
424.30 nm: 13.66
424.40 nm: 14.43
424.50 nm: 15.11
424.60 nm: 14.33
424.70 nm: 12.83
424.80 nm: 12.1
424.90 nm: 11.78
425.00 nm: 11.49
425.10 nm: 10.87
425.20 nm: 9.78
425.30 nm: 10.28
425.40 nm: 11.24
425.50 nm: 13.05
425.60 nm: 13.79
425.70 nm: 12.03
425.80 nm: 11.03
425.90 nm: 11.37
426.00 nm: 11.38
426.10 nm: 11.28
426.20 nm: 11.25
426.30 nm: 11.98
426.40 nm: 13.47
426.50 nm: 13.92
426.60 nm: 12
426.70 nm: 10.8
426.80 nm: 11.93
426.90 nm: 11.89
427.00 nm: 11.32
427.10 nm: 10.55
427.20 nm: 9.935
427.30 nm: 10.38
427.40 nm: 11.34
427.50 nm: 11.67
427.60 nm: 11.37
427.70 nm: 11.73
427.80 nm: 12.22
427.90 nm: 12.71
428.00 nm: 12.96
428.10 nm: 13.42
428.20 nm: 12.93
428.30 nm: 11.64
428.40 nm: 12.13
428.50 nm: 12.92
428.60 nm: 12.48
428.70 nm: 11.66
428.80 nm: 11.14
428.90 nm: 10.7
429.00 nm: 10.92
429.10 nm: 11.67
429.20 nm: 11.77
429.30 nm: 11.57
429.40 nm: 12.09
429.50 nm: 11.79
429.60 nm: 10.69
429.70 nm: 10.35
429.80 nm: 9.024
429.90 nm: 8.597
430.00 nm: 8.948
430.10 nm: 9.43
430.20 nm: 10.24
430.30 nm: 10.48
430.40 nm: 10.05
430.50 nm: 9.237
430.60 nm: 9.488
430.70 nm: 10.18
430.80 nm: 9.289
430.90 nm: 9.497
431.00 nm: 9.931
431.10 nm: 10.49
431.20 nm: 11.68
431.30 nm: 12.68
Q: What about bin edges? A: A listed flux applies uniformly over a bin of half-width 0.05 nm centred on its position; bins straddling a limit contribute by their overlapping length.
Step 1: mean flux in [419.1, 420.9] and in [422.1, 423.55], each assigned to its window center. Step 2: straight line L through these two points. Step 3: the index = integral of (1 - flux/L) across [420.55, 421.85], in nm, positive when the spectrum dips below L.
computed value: -0.130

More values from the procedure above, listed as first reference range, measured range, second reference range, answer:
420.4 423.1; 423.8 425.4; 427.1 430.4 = -0.09 nm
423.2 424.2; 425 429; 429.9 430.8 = -0.44 nm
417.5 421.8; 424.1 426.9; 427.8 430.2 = -0.17 nm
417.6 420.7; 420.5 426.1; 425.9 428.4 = -0.11 nm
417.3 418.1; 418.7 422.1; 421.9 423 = -0.26 nm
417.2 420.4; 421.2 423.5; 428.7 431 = -0.10 nm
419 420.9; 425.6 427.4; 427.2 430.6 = -0.04 nm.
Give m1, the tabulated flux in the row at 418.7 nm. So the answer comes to 11.28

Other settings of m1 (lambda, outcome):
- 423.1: 11.5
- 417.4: 10.59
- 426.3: 11.98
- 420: 10.84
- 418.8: 13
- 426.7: 10.8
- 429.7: 10.35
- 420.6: 12.02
